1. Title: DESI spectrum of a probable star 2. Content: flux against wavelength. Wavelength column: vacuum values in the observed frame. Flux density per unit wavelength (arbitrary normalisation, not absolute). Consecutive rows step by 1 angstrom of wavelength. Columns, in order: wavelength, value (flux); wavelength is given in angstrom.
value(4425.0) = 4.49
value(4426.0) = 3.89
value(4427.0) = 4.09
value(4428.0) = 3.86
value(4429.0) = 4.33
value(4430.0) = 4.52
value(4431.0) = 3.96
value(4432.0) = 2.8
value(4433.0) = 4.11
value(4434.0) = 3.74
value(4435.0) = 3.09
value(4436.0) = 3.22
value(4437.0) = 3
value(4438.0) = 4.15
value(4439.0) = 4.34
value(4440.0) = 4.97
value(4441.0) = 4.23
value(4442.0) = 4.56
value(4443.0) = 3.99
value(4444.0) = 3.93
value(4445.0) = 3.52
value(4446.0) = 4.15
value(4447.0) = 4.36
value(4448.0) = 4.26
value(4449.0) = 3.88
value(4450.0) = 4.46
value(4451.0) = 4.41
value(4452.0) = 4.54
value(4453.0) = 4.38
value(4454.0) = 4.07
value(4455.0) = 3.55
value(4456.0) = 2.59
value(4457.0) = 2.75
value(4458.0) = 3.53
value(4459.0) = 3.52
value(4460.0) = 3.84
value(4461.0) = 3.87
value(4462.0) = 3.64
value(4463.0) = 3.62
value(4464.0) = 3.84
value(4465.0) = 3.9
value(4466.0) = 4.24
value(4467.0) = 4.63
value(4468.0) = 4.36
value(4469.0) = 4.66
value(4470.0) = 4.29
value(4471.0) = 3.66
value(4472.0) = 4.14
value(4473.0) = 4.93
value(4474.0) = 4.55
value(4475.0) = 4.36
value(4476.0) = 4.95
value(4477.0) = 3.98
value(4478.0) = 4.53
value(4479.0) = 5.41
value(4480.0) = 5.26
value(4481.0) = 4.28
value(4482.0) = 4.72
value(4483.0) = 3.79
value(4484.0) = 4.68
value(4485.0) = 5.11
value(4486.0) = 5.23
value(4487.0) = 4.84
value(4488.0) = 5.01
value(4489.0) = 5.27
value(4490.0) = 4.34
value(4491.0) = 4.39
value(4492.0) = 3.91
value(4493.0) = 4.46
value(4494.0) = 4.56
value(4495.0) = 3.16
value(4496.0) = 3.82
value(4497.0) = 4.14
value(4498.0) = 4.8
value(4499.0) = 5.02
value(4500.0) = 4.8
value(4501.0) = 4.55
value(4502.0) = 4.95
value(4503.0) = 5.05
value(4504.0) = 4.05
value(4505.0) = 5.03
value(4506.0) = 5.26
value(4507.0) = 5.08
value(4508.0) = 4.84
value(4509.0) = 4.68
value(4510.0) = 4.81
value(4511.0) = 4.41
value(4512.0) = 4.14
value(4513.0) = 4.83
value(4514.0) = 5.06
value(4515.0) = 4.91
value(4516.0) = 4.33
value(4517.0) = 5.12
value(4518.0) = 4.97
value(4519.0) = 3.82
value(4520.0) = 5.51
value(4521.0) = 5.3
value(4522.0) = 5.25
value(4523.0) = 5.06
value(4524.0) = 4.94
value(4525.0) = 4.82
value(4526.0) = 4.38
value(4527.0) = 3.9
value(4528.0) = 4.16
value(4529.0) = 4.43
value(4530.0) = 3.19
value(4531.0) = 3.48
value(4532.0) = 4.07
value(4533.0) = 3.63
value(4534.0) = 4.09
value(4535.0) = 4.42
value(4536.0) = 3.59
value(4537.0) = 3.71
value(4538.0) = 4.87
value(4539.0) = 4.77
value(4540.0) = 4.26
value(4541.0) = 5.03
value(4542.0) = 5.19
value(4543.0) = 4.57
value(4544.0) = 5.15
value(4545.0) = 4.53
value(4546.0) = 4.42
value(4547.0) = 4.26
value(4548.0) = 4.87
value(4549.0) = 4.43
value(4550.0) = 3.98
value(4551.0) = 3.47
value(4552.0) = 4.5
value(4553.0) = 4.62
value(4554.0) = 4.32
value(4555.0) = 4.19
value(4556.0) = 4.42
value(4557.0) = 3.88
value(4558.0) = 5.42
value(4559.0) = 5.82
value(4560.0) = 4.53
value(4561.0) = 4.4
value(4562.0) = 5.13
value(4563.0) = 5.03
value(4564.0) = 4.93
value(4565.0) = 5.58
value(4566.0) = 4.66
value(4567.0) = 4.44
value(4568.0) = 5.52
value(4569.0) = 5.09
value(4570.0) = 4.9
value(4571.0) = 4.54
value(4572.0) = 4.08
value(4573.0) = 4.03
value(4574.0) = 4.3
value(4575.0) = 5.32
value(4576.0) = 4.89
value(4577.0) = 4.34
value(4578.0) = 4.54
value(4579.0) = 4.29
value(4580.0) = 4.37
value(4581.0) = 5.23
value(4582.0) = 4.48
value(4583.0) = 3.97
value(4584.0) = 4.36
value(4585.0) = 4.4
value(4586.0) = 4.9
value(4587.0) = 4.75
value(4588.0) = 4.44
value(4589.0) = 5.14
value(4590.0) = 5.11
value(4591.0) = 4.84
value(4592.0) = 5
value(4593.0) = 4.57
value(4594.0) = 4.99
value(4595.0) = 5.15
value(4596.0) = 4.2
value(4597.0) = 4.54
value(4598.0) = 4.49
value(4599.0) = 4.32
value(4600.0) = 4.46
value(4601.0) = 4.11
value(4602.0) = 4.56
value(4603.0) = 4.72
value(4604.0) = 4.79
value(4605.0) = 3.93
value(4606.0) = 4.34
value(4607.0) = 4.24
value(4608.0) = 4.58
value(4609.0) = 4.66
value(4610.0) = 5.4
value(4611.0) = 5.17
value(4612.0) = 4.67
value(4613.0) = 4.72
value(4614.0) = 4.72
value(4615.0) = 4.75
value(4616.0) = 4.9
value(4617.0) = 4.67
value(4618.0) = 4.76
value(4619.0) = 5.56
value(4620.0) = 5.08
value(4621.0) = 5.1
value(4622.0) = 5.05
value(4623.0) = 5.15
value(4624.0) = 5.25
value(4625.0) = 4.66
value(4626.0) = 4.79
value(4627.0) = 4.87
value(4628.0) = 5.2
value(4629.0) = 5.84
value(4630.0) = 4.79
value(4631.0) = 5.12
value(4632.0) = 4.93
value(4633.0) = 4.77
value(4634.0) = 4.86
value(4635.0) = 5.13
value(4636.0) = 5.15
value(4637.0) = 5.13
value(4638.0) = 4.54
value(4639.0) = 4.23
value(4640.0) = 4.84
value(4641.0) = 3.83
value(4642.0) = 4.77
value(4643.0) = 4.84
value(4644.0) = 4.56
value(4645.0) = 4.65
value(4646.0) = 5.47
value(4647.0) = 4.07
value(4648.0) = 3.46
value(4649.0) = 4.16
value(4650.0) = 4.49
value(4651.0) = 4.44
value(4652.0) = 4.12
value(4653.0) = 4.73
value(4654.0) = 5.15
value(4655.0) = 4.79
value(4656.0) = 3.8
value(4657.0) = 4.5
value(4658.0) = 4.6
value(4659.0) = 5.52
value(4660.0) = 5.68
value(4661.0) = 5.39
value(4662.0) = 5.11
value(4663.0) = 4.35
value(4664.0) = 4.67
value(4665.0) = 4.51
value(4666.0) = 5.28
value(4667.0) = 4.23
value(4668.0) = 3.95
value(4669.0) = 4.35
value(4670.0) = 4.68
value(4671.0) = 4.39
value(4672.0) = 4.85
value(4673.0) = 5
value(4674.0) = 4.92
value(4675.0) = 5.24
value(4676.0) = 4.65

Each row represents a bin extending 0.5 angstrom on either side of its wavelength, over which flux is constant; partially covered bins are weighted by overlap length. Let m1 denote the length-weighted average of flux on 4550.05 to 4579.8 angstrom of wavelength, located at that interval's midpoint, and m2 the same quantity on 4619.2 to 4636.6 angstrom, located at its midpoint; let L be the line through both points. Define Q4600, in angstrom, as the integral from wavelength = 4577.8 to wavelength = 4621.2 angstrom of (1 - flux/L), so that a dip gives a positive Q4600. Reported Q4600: 1.7 angstrom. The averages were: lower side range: 4.65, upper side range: 5.05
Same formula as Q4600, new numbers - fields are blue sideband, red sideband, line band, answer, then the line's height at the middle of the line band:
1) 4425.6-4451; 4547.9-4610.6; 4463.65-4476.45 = -0.7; 4.13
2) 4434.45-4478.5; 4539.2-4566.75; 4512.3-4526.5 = -1.4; 4.44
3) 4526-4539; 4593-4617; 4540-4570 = -3.5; 4.2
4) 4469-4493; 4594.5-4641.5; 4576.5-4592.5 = 0.3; 4.73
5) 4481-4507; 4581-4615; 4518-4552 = 1.4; 4.62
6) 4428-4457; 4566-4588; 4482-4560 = -4.0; 4.33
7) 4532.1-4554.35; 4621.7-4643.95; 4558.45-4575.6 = -1.2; 4.52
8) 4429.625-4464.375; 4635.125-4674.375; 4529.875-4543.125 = -0.1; 4.2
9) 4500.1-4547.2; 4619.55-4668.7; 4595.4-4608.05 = 0.8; 4.7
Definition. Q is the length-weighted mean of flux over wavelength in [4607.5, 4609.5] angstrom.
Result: 4.62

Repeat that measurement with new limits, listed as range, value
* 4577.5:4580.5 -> 4.4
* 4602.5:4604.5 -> 4.75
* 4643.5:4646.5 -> 4.89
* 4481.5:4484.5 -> 4.4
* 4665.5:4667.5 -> 4.76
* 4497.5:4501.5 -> 4.79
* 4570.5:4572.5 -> 4.31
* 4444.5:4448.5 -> 4.07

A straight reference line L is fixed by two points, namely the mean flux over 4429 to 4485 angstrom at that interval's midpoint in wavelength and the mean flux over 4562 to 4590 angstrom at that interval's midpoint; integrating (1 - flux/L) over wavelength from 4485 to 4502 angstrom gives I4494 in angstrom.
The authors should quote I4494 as -1.1 angstrom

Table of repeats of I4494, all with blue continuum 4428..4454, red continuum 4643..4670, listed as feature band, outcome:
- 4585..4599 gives -1.0 angstrom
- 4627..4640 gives -1.2 angstrom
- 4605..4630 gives -2.1 angstrom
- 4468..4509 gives -4.2 angstrom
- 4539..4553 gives -0.7 angstrom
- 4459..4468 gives 0.3 angstrom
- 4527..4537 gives 0.9 angstrom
